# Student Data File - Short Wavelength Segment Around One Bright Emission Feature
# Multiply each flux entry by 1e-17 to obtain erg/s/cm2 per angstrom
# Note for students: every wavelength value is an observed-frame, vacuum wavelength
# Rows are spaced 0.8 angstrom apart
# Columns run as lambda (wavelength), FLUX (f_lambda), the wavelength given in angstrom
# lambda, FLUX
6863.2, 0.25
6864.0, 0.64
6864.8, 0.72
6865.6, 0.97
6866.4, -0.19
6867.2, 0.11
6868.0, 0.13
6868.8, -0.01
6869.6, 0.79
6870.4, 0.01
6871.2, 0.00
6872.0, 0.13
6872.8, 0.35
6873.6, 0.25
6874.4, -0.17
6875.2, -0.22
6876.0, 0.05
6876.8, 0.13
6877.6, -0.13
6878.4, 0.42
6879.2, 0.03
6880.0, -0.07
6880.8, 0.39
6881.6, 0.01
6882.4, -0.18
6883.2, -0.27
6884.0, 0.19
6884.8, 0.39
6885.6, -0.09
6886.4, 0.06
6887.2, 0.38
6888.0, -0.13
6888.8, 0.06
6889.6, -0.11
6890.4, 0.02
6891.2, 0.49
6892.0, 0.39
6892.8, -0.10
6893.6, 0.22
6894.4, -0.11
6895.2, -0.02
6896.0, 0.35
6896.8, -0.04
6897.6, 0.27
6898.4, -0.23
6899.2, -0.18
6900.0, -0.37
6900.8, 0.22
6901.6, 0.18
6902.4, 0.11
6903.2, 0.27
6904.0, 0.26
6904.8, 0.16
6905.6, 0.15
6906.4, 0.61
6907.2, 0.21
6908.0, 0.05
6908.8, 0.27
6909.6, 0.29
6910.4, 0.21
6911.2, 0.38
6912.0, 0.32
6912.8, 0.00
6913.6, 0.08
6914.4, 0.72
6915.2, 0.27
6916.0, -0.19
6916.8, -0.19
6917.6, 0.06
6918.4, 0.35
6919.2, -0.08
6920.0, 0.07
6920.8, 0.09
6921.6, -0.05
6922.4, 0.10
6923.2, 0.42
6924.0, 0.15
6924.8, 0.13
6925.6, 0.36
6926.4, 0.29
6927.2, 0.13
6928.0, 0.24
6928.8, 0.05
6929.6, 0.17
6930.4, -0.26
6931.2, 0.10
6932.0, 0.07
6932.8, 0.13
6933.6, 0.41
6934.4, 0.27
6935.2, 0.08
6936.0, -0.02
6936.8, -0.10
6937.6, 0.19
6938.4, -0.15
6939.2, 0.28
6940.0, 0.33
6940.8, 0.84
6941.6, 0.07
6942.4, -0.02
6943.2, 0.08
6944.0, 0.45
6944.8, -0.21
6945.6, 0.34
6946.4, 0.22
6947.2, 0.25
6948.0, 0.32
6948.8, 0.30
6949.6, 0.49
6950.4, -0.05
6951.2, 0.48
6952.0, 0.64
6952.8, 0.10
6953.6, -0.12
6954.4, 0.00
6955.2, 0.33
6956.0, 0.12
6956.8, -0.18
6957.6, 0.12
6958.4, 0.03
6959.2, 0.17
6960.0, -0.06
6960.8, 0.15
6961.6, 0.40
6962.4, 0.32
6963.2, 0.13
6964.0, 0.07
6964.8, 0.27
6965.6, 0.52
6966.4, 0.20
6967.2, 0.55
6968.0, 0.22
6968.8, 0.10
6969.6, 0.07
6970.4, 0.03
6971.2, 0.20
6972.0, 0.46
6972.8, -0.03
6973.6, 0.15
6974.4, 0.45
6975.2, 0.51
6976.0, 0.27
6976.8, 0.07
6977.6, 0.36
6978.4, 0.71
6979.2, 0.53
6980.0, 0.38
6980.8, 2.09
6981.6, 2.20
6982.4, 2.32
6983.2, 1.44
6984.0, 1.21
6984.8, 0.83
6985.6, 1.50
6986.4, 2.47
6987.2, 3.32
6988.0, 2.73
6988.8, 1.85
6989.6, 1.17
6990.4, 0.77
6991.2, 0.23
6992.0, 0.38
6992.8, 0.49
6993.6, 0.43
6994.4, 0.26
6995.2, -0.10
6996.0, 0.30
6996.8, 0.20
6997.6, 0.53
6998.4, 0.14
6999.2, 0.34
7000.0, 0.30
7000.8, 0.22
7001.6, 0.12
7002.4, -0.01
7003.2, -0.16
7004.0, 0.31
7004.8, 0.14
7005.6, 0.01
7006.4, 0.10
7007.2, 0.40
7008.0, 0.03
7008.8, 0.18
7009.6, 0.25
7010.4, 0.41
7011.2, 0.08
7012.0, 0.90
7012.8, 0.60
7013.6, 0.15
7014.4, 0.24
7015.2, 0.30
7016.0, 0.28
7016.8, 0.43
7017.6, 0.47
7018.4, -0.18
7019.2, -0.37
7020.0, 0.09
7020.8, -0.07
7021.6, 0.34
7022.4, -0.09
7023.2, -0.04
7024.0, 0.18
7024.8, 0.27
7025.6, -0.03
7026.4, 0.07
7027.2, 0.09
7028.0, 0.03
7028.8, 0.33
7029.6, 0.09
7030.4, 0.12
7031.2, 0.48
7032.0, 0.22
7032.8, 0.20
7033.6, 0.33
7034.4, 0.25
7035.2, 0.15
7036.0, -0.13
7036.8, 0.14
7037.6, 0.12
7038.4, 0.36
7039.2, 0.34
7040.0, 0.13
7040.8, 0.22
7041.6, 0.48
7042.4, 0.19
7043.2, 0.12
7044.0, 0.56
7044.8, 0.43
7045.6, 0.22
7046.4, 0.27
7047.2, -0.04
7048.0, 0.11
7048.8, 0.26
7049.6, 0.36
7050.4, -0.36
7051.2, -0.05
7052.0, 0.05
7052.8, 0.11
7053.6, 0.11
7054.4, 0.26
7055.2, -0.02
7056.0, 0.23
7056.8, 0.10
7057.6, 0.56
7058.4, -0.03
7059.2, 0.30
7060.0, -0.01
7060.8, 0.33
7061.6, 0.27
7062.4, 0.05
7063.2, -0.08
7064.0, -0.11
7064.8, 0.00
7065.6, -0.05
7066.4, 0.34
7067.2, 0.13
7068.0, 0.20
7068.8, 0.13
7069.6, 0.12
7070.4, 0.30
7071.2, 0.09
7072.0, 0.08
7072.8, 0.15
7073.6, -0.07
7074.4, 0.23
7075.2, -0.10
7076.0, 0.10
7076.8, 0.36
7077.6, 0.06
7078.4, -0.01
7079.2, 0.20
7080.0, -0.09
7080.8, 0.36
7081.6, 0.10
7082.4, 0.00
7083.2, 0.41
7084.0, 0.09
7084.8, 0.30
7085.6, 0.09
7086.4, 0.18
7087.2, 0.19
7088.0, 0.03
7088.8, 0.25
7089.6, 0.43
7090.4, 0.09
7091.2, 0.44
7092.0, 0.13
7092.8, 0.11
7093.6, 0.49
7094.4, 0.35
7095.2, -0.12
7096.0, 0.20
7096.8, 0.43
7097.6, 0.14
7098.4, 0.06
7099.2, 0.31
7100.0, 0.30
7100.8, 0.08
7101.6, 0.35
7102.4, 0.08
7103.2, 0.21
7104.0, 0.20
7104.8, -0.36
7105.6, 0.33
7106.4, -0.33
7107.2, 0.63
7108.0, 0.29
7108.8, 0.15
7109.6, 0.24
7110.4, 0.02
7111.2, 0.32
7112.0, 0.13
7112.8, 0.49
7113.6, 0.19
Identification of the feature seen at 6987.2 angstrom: [O II]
